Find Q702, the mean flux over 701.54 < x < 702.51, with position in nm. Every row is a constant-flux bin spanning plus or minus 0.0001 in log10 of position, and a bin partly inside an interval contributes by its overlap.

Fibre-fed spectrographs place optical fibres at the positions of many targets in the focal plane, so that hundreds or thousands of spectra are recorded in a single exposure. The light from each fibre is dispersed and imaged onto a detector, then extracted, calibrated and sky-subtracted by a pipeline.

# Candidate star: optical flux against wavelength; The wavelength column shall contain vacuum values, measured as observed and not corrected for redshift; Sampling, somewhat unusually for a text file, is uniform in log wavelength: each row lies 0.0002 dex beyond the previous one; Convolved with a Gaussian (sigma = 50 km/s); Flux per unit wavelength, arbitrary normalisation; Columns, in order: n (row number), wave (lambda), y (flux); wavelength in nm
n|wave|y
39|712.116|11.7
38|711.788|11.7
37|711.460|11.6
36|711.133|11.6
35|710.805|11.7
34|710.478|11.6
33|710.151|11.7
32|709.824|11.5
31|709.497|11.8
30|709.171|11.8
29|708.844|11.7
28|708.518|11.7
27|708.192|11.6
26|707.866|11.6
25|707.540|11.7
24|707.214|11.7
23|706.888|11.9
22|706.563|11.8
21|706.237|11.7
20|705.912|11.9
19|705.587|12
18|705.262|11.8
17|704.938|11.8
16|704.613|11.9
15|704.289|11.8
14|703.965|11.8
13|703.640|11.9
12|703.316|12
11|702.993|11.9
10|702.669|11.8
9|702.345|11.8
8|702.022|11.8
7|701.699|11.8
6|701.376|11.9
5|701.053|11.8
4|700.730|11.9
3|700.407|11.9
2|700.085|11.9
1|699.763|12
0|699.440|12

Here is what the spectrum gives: 11.8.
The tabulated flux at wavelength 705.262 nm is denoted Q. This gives 11.8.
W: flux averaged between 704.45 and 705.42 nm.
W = 11.8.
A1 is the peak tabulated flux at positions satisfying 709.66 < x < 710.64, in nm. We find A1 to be 11.7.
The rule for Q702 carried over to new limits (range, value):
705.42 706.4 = 11.9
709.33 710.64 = 11.7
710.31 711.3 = 11.6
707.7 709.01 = 11.7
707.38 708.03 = 11.6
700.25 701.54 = 11.9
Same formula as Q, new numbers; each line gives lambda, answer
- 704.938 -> 11.8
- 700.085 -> 11.9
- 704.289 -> 11.8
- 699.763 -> 12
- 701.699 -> 11.8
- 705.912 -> 11.9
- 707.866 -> 11.6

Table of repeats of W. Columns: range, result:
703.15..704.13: 11.9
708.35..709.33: 11.7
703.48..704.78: 11.8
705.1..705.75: 11.9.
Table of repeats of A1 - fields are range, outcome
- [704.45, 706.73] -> 12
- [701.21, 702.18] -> 11.9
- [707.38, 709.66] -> 11.8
